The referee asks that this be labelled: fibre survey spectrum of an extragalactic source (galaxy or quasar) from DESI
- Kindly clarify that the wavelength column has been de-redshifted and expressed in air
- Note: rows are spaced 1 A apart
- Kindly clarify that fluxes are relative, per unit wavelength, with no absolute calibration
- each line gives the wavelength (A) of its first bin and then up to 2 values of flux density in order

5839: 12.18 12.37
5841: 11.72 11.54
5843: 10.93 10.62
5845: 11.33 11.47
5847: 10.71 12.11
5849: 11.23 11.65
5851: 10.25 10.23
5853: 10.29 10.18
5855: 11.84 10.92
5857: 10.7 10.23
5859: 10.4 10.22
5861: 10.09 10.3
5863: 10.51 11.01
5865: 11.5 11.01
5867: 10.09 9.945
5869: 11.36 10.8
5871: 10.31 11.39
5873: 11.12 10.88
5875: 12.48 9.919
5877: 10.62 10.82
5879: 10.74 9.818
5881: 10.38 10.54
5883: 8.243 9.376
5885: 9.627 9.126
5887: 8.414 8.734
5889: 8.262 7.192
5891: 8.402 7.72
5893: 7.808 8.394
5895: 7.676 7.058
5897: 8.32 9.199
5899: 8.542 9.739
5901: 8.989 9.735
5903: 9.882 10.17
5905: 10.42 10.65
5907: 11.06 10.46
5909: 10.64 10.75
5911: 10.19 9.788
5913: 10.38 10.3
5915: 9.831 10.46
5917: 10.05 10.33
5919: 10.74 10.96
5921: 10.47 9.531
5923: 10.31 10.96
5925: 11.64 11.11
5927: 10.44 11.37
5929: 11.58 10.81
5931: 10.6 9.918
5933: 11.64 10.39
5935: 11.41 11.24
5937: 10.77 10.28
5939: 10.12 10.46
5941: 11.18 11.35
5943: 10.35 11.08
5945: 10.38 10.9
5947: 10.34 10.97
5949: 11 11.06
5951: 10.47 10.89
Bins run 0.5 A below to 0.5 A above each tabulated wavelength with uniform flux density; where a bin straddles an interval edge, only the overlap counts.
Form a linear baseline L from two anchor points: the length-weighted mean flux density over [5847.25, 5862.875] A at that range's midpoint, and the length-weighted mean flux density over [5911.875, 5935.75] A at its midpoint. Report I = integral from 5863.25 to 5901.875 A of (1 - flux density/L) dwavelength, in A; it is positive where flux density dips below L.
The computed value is 3.8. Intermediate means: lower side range 10.7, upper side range 10.6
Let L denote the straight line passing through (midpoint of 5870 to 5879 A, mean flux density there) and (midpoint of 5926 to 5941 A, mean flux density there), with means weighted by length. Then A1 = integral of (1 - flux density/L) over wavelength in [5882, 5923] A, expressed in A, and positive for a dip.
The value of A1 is 5.3 A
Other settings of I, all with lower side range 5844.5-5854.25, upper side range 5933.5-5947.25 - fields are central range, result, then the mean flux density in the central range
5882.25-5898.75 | 3.8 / 8.38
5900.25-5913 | 0.7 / 10.2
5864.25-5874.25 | 0.1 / 10.8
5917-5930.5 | 0.0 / 10.8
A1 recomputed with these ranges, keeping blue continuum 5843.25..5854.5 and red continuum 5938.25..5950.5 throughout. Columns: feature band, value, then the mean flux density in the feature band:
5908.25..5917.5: 0.5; 10.3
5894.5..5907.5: 1.8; 9.34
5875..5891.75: 2.2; 9.46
